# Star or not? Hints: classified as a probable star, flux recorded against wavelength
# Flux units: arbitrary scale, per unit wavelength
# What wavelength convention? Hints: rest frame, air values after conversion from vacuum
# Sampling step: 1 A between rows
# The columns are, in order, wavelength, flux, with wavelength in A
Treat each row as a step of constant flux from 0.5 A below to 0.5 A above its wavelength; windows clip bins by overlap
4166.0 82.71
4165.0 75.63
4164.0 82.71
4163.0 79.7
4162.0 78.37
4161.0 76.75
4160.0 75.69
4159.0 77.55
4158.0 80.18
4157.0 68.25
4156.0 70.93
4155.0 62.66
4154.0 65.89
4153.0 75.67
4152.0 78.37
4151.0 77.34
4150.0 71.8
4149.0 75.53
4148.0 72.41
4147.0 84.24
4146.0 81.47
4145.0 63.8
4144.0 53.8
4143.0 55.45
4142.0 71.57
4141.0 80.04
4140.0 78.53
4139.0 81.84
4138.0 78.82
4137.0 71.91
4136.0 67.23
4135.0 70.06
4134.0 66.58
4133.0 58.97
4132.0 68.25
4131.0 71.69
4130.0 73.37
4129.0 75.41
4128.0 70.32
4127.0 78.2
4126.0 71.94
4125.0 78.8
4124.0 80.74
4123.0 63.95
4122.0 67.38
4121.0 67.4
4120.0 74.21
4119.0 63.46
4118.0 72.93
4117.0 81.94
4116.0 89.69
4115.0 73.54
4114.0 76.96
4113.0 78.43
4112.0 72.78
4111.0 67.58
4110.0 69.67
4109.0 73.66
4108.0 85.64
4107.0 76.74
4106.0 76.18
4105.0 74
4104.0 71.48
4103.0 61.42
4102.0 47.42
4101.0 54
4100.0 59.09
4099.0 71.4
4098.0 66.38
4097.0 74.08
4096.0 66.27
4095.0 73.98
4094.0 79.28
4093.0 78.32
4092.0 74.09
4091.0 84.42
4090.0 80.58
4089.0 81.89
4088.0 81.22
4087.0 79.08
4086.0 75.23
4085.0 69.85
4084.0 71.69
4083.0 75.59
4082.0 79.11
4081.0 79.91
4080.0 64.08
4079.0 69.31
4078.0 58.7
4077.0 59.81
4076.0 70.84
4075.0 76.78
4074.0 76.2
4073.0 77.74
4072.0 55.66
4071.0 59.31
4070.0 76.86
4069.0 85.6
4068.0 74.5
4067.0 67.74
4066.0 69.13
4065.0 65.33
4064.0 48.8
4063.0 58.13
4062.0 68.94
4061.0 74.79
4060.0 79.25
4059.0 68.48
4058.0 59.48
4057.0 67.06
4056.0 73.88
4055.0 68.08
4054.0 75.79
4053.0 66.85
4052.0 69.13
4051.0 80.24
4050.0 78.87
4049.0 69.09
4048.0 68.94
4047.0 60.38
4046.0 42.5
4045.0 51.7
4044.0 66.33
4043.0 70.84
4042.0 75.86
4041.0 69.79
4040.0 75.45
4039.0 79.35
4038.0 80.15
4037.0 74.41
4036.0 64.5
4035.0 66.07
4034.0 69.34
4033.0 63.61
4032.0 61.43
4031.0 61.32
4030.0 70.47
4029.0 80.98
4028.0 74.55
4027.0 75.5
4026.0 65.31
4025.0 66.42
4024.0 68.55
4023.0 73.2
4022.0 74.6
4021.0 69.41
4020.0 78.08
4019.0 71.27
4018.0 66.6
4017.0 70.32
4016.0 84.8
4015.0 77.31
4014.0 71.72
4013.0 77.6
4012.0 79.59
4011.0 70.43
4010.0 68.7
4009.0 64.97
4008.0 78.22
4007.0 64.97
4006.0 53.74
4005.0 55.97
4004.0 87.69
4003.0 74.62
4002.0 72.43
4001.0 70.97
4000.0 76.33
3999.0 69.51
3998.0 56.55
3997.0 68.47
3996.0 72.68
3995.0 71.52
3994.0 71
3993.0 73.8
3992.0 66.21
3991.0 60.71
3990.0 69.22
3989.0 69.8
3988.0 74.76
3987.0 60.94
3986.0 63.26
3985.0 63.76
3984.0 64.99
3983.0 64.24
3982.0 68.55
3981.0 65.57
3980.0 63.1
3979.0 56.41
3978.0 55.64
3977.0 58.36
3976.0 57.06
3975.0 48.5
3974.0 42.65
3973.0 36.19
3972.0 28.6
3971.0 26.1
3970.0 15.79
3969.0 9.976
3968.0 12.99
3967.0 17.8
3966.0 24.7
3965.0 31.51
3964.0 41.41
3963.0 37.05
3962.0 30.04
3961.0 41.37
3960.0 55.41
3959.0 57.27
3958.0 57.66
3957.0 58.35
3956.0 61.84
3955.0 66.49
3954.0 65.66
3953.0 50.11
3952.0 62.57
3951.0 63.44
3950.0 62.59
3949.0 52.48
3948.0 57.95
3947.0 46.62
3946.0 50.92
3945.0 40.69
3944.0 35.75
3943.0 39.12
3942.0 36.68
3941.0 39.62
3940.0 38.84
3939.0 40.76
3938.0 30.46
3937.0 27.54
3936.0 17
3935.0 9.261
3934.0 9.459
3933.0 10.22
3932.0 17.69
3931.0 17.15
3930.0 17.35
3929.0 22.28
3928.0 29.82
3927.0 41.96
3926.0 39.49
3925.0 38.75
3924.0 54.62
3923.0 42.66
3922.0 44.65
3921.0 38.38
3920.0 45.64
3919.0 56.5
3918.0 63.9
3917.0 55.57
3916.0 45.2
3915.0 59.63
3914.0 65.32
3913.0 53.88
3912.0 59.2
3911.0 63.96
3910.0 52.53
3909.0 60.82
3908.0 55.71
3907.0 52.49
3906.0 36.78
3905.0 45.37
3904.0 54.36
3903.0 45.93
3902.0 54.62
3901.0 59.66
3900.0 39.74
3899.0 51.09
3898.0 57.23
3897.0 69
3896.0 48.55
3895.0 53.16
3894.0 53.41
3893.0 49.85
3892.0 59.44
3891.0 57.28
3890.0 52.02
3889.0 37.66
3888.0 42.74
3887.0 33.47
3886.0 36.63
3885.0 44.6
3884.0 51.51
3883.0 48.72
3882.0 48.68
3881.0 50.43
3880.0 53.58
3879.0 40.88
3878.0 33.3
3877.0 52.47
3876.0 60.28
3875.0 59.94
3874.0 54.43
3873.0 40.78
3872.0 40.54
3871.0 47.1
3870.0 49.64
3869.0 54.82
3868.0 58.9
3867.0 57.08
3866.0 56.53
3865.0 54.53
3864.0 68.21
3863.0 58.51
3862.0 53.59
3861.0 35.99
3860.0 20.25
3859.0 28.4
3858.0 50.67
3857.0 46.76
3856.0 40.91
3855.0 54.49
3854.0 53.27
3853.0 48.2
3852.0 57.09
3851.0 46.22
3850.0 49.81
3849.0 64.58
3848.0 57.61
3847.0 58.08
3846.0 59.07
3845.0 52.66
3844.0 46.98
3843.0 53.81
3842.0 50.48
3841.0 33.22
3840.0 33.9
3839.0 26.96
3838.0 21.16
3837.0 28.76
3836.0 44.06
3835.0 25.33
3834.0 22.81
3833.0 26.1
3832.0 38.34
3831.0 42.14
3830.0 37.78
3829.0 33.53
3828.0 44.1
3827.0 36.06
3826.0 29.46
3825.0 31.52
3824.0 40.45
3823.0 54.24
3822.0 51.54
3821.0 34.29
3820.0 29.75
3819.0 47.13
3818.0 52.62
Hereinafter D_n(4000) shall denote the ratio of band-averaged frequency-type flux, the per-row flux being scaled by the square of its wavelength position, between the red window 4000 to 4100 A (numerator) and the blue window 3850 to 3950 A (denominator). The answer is 1.7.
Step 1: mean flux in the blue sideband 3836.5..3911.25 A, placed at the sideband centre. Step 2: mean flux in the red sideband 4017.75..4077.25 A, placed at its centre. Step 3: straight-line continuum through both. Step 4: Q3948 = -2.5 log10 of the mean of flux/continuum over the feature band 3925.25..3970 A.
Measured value 0.46 mag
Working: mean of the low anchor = 49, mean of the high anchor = 69.4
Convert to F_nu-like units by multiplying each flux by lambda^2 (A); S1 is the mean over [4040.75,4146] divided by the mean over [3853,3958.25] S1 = 1.7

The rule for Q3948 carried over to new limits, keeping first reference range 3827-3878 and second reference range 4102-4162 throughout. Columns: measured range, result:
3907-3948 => 0.280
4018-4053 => -0.101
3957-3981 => 0.377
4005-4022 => -0.164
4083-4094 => -0.135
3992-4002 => -0.173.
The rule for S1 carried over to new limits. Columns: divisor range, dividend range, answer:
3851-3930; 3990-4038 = 1.52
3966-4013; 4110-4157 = 1.31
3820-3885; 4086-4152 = 1.83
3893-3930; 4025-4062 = 1.49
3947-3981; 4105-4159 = 1.73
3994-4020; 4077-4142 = 1.07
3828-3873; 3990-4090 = 1.71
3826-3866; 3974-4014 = 1.65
